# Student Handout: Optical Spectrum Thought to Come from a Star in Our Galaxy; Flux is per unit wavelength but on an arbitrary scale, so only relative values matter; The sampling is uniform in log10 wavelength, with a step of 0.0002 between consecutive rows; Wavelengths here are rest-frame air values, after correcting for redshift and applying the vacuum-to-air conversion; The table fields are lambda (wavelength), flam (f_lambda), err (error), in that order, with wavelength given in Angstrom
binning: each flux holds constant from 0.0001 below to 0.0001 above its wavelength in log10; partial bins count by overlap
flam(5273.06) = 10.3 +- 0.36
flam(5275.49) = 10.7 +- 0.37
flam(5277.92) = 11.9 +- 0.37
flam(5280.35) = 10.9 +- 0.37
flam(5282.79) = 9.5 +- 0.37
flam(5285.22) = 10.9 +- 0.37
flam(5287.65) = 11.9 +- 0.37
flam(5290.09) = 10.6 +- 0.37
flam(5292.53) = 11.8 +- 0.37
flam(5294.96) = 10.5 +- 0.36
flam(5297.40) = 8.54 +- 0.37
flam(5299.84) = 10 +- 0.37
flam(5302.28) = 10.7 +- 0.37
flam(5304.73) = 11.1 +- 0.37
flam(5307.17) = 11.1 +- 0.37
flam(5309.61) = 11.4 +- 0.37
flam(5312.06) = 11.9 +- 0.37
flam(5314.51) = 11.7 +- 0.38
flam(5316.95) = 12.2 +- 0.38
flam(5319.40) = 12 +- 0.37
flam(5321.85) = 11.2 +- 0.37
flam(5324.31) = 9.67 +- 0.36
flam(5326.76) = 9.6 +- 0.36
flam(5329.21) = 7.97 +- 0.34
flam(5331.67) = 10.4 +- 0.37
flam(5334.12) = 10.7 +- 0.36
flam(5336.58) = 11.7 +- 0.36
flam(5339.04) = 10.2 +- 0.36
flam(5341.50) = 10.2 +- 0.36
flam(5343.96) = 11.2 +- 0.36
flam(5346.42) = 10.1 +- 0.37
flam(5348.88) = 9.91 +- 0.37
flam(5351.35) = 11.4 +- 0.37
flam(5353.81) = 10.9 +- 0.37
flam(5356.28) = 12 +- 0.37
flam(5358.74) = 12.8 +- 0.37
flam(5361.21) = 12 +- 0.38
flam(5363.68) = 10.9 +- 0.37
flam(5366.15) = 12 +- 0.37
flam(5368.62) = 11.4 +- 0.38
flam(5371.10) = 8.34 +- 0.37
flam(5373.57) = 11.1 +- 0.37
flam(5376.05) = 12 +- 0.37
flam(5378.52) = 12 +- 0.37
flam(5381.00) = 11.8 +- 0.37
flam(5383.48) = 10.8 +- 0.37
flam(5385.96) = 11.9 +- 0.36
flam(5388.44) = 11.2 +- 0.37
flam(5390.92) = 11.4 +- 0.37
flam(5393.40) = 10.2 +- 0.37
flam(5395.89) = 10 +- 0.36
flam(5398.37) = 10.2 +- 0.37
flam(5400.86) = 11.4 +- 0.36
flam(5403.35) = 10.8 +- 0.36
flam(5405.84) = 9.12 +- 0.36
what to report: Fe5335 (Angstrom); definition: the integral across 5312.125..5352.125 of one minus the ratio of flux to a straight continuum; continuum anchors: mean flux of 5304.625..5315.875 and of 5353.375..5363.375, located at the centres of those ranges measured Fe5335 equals 3.5 Angstrom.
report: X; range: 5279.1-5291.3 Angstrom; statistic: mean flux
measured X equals 10.8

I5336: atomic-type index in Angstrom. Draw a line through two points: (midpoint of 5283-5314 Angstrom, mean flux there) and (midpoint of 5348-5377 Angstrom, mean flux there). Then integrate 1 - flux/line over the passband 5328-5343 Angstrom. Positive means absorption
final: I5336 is 1.2 Angstrom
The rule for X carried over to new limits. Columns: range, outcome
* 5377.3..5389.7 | 11.5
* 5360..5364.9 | 11.4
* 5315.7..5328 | 10.9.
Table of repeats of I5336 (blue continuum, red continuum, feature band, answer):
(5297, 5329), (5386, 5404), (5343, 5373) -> -0.7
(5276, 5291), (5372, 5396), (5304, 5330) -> 0.3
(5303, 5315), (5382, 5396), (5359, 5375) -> 0.0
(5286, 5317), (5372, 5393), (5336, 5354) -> 0.9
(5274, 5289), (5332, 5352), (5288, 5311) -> 0.3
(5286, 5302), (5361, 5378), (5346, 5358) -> 0.0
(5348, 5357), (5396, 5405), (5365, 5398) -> -0.8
